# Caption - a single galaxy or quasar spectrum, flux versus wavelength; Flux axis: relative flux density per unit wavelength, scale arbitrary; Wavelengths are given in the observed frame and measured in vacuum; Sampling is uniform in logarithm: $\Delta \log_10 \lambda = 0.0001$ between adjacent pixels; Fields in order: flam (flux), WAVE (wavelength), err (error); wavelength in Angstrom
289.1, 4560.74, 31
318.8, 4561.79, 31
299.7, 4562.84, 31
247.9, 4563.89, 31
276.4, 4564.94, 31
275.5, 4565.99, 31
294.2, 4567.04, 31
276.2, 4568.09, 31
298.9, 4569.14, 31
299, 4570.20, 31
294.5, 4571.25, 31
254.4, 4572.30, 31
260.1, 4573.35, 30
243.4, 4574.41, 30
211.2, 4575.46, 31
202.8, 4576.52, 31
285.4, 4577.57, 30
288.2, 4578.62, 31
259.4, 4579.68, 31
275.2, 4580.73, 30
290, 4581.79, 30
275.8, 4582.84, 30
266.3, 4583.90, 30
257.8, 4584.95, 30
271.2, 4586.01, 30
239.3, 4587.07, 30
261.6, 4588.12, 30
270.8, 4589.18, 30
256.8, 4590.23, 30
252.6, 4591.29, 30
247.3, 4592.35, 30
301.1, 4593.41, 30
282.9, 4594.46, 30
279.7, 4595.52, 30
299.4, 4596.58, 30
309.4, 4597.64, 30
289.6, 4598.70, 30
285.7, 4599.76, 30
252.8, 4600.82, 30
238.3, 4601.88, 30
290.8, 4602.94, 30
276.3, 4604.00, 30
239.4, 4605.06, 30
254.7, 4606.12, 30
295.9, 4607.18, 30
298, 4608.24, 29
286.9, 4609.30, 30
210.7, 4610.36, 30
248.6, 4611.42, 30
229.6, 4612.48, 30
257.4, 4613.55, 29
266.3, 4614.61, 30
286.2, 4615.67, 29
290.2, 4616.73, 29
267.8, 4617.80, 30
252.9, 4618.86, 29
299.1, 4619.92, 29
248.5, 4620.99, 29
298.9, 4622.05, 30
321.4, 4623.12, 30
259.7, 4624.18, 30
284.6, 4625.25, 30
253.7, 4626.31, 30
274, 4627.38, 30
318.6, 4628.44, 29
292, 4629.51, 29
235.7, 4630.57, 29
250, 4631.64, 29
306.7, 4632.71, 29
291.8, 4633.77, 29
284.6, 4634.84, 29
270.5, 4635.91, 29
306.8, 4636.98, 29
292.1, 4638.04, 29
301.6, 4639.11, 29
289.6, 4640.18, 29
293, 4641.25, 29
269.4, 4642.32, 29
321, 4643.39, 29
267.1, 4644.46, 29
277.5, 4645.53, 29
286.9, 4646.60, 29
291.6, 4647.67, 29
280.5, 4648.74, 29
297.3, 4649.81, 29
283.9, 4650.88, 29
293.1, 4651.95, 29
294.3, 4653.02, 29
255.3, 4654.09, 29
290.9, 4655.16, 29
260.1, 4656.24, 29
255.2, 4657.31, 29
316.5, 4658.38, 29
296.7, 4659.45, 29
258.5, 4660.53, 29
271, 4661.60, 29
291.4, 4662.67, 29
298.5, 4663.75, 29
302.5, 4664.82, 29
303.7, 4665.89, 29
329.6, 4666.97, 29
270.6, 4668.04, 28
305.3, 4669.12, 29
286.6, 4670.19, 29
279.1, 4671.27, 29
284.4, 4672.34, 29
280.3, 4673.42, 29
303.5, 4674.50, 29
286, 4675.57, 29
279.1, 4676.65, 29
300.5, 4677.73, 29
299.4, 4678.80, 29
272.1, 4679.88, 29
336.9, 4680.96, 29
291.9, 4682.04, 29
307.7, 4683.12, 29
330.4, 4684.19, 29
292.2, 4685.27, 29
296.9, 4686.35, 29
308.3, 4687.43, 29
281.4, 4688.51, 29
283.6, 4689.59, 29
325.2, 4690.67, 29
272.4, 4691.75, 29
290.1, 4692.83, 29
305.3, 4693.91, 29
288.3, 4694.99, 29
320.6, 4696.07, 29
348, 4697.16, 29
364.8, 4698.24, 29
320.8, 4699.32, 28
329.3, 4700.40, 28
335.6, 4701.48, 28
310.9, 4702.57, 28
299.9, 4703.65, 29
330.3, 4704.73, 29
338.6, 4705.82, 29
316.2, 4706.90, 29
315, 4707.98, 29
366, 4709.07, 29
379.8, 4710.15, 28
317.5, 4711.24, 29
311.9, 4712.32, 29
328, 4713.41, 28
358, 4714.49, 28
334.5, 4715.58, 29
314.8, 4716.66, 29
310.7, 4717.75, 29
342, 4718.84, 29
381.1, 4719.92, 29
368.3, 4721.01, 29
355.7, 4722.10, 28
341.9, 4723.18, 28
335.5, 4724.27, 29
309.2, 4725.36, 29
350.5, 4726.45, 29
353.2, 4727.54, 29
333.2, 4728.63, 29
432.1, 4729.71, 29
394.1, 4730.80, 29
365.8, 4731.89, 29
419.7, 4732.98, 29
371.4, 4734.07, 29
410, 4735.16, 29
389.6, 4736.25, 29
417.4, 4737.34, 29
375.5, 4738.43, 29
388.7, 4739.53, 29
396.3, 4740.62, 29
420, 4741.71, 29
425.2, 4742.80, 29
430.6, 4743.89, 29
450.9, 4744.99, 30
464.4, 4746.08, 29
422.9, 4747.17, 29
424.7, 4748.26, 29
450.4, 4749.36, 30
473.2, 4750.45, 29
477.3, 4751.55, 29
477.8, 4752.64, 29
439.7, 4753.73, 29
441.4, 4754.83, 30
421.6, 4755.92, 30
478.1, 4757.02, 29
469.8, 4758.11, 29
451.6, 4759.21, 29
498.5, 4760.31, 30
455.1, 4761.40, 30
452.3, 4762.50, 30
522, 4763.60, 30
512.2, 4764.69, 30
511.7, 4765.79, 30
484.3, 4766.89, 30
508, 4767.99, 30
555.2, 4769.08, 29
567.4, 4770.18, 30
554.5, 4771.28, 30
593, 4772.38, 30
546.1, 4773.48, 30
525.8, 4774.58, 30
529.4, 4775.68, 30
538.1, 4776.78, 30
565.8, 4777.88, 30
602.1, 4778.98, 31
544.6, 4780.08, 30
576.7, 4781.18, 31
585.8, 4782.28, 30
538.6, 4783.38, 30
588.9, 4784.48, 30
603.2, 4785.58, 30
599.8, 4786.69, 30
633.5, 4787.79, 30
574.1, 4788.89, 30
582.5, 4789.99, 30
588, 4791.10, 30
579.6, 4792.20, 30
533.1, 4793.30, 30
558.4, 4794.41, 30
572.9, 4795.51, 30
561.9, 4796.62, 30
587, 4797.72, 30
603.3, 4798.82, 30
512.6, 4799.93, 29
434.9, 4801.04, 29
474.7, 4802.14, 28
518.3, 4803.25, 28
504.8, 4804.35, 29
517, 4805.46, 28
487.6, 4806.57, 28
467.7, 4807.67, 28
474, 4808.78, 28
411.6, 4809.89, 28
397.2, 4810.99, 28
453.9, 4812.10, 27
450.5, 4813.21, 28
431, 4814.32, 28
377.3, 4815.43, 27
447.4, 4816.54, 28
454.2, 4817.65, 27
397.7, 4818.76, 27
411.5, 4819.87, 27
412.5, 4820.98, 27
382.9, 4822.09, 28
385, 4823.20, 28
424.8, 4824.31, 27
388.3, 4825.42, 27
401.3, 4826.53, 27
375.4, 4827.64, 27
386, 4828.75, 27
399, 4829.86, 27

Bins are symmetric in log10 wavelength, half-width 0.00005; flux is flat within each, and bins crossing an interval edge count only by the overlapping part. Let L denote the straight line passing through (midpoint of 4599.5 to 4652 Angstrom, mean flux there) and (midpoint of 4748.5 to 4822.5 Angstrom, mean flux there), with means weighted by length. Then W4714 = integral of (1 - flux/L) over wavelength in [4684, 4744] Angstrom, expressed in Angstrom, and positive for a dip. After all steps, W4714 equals 8.9 Angstrom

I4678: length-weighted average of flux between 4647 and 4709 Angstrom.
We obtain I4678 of 300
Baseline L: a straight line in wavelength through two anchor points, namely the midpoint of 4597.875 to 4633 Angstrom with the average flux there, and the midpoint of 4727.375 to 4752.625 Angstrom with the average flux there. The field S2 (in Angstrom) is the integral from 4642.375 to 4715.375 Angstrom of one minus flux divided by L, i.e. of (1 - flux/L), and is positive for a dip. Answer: 8.8 Angstrom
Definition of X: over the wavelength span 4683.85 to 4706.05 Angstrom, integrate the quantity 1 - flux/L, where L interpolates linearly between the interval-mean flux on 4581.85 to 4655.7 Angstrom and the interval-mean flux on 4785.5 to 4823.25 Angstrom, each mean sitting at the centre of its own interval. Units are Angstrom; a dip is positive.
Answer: 3.3 Angstrom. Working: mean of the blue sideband 277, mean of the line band 312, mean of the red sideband 497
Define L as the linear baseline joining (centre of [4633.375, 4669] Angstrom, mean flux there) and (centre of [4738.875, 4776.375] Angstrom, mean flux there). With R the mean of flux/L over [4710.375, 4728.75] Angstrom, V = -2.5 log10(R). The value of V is 0.21 mag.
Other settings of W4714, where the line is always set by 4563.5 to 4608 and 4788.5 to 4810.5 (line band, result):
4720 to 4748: 3.70 Angstrom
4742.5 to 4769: 0.45 Angstrom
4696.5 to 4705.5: 1.72 Angstrom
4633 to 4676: 7.80 Angstrom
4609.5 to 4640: 4.00 Angstrom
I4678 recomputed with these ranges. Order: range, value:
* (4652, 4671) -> 287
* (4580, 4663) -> 277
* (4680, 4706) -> 312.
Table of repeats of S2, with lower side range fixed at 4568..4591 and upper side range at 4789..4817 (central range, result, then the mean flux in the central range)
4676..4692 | 3.3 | 299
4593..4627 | 2.7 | 274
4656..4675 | 3.6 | 289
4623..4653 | 3.8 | 285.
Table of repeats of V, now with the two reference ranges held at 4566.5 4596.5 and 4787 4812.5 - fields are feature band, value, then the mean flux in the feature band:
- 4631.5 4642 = 0.15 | 290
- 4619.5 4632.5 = 0.15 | 278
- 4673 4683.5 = 0.28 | 296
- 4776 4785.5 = -0.14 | 569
